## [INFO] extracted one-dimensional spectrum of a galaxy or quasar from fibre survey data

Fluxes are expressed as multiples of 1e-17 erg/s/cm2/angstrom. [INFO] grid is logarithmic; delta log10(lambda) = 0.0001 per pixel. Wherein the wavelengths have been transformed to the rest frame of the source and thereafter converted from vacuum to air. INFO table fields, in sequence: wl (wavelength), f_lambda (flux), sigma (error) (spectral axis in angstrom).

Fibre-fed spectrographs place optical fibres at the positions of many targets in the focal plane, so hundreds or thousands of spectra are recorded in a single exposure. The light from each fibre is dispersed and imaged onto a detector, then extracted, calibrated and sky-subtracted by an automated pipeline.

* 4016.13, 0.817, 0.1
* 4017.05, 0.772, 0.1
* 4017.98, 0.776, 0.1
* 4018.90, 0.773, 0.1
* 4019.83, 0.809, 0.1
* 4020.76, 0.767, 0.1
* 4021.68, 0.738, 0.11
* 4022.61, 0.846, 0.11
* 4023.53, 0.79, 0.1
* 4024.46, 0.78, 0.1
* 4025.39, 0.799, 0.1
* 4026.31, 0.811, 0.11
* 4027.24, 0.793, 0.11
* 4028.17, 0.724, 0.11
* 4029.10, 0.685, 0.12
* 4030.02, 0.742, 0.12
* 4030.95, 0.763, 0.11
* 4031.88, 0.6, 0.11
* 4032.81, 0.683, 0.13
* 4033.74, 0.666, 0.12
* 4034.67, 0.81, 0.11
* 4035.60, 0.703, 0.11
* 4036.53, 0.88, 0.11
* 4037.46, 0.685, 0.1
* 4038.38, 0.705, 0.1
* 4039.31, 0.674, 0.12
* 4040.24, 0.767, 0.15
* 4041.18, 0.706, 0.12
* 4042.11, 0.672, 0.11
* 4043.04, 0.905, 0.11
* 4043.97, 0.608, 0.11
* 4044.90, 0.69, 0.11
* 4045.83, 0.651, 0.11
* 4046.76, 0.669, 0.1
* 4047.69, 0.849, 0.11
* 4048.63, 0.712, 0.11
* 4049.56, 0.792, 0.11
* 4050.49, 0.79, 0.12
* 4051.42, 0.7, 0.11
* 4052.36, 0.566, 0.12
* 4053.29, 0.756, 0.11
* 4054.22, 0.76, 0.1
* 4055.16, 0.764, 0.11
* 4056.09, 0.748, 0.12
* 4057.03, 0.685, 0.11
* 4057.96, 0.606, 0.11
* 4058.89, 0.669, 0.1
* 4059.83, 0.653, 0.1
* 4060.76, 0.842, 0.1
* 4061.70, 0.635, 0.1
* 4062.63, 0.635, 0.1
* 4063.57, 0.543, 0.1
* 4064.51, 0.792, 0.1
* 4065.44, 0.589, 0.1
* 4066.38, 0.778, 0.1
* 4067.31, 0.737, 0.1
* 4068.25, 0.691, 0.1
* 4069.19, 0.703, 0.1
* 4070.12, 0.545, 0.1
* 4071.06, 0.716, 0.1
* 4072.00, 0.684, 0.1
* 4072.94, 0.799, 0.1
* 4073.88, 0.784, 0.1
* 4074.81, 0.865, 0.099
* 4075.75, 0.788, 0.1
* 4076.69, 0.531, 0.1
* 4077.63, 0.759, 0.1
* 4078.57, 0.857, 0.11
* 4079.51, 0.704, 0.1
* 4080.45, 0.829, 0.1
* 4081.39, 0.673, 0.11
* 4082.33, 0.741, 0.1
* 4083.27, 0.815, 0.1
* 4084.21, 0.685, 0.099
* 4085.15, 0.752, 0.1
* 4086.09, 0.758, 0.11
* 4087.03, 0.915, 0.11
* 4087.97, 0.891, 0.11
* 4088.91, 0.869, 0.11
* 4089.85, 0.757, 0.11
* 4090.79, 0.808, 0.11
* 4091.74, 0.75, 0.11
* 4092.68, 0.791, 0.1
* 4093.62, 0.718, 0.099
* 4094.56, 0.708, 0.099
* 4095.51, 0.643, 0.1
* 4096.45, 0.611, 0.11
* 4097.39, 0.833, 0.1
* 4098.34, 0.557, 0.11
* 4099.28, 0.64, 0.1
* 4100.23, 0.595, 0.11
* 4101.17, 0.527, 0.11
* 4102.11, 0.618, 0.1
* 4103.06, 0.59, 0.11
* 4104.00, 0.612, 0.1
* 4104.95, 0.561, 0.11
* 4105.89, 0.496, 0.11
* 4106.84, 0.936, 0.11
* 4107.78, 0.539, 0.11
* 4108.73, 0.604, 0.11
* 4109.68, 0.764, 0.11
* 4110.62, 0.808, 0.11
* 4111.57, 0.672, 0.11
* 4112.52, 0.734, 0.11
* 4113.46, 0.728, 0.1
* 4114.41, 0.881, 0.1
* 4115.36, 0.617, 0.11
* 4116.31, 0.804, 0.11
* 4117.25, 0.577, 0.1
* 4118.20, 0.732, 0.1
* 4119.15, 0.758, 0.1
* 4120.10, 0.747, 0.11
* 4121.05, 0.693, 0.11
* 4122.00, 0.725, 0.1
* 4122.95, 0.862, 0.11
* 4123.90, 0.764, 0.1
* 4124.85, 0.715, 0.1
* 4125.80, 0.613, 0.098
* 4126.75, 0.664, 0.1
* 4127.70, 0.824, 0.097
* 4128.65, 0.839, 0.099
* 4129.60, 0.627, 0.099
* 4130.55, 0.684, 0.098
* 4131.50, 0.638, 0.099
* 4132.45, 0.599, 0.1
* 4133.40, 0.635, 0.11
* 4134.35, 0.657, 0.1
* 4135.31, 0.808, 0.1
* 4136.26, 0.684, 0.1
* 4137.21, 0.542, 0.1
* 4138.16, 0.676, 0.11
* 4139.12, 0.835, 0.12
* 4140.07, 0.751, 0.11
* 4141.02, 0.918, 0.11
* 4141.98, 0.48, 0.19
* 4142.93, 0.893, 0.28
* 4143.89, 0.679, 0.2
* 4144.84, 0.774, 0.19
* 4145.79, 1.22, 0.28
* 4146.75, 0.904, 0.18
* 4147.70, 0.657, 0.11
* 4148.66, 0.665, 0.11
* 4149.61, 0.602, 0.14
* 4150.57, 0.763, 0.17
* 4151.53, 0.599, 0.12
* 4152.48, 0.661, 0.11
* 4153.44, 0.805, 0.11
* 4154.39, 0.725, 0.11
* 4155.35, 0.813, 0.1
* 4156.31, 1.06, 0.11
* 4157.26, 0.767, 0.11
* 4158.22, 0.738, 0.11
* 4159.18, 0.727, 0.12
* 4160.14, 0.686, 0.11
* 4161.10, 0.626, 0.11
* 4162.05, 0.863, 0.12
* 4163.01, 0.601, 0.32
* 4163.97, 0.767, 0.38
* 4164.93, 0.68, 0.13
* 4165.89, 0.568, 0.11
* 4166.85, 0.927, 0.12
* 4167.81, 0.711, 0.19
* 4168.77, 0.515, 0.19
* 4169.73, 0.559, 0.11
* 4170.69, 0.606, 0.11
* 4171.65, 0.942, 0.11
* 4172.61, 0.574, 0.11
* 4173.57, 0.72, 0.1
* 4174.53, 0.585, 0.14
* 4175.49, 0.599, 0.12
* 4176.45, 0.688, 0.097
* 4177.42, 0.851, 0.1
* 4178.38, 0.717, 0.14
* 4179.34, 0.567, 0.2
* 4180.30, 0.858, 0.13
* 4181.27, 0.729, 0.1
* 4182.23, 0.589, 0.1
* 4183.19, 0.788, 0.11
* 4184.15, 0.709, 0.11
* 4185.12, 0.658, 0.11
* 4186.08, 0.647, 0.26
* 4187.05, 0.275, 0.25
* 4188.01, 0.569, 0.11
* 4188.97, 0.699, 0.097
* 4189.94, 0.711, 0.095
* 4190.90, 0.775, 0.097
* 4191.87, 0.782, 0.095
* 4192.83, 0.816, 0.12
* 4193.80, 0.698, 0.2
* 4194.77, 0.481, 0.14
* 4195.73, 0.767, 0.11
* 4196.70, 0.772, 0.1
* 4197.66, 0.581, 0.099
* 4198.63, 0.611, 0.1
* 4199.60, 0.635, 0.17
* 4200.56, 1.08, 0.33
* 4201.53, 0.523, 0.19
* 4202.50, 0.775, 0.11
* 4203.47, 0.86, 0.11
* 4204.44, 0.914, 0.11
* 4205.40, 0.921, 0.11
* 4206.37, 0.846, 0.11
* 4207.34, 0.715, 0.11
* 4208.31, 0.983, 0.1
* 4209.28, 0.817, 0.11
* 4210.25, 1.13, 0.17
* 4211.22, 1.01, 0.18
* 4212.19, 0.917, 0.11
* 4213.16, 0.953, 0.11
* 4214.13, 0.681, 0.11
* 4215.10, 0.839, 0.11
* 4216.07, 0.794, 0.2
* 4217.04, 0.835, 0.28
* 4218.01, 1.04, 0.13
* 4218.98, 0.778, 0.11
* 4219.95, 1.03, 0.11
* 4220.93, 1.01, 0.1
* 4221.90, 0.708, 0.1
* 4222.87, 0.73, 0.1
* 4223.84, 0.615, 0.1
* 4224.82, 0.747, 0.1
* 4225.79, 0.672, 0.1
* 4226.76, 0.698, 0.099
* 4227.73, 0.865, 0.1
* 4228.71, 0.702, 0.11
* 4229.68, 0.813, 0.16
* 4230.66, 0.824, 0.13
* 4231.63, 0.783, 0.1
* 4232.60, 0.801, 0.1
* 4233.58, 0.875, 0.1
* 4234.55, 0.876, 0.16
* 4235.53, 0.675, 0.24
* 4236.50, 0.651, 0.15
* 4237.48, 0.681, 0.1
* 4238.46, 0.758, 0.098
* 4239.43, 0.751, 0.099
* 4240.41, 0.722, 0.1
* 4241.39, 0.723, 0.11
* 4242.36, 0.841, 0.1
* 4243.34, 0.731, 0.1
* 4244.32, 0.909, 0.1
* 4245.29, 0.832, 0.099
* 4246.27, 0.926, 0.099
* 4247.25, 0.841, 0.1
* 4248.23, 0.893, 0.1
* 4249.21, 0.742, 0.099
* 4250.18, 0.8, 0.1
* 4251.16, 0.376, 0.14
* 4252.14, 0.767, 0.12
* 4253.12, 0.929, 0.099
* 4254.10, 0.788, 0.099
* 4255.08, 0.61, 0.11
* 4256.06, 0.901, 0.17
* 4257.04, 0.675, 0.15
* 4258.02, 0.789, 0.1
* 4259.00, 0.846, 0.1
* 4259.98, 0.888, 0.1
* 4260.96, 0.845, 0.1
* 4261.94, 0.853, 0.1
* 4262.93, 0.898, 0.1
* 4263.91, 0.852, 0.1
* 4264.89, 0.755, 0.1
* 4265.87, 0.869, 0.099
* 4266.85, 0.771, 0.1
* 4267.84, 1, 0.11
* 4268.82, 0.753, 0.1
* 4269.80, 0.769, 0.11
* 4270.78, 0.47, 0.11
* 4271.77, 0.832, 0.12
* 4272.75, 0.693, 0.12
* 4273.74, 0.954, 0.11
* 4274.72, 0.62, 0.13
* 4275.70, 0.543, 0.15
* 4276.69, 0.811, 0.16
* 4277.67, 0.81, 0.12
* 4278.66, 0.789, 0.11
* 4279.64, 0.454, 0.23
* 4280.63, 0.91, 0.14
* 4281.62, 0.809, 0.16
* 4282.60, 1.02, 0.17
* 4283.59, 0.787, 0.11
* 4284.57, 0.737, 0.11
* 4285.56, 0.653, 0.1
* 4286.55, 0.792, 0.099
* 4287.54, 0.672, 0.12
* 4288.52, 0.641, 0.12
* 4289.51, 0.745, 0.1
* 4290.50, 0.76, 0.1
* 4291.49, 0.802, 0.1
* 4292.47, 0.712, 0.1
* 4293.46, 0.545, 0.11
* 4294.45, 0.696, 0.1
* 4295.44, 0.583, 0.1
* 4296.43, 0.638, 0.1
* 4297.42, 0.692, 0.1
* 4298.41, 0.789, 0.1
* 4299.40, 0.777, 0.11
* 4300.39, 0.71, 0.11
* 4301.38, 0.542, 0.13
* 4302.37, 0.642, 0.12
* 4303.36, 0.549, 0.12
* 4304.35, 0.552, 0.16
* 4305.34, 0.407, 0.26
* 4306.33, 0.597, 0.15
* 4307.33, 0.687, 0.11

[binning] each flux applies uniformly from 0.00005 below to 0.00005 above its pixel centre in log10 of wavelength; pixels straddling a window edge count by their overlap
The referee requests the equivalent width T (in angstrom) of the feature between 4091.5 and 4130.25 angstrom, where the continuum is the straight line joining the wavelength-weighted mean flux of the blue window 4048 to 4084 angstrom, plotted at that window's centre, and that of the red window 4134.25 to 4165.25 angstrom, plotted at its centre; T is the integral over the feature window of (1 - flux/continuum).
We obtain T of 2.1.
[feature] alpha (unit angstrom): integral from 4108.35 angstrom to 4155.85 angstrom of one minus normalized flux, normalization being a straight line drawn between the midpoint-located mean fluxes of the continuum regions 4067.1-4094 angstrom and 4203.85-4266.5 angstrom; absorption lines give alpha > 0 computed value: 2.8 angstrom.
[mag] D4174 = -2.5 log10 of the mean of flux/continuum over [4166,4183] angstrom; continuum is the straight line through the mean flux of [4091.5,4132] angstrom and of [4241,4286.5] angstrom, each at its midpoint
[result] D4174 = 0.06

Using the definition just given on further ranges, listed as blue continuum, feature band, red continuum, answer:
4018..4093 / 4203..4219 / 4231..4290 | -0.16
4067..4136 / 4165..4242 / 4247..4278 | 0.01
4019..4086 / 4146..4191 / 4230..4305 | 0.06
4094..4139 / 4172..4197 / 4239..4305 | 0.06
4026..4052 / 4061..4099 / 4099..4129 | -0.03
